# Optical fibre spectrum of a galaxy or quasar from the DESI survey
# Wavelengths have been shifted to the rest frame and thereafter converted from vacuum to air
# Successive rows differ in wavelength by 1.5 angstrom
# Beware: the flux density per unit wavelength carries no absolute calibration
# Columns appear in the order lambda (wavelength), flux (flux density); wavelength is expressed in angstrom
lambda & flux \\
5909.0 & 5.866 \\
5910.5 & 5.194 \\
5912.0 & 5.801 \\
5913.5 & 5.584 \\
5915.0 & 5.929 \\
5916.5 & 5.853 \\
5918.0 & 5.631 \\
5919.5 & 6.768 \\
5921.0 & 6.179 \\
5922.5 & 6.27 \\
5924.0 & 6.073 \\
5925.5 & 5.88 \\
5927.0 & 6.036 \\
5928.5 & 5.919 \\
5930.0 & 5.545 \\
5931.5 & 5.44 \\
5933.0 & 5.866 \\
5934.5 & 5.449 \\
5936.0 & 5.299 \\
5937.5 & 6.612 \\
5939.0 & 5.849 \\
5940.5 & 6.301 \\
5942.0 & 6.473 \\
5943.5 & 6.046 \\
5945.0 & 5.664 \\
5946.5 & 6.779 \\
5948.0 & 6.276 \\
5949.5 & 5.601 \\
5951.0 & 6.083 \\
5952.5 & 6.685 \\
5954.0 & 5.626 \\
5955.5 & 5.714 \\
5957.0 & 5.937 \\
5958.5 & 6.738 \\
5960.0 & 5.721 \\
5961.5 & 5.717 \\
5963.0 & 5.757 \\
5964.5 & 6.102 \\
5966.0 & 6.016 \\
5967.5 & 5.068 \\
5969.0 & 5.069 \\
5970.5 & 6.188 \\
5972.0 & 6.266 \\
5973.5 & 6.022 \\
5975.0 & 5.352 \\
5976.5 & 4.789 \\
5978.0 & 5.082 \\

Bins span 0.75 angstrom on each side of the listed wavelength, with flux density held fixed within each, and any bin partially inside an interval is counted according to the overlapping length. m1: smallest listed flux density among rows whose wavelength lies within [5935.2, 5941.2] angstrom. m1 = 5.299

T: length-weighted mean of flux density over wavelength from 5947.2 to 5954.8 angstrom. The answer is 6.06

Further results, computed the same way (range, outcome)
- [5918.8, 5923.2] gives 6.4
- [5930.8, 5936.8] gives 5.52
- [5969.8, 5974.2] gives 6.16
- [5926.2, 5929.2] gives 5.98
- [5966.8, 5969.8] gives 5.09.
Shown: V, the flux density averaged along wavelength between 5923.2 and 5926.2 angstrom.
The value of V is 5.98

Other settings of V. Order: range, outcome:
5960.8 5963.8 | 5.74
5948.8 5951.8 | 5.86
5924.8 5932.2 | 5.77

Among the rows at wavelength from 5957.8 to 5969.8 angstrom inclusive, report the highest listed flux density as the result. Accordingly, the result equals 6.738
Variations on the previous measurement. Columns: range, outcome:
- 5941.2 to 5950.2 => 6.779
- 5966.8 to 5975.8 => 6.266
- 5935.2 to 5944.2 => 6.612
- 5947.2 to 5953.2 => 6.685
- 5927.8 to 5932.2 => 5.919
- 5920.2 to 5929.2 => 6.27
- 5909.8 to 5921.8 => 6.768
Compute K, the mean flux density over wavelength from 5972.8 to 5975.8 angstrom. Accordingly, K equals 5.67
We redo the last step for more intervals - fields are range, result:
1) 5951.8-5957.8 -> 5.99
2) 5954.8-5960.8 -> 6.03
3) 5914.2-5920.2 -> 6.04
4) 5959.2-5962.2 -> 5.74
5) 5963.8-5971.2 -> 5.68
